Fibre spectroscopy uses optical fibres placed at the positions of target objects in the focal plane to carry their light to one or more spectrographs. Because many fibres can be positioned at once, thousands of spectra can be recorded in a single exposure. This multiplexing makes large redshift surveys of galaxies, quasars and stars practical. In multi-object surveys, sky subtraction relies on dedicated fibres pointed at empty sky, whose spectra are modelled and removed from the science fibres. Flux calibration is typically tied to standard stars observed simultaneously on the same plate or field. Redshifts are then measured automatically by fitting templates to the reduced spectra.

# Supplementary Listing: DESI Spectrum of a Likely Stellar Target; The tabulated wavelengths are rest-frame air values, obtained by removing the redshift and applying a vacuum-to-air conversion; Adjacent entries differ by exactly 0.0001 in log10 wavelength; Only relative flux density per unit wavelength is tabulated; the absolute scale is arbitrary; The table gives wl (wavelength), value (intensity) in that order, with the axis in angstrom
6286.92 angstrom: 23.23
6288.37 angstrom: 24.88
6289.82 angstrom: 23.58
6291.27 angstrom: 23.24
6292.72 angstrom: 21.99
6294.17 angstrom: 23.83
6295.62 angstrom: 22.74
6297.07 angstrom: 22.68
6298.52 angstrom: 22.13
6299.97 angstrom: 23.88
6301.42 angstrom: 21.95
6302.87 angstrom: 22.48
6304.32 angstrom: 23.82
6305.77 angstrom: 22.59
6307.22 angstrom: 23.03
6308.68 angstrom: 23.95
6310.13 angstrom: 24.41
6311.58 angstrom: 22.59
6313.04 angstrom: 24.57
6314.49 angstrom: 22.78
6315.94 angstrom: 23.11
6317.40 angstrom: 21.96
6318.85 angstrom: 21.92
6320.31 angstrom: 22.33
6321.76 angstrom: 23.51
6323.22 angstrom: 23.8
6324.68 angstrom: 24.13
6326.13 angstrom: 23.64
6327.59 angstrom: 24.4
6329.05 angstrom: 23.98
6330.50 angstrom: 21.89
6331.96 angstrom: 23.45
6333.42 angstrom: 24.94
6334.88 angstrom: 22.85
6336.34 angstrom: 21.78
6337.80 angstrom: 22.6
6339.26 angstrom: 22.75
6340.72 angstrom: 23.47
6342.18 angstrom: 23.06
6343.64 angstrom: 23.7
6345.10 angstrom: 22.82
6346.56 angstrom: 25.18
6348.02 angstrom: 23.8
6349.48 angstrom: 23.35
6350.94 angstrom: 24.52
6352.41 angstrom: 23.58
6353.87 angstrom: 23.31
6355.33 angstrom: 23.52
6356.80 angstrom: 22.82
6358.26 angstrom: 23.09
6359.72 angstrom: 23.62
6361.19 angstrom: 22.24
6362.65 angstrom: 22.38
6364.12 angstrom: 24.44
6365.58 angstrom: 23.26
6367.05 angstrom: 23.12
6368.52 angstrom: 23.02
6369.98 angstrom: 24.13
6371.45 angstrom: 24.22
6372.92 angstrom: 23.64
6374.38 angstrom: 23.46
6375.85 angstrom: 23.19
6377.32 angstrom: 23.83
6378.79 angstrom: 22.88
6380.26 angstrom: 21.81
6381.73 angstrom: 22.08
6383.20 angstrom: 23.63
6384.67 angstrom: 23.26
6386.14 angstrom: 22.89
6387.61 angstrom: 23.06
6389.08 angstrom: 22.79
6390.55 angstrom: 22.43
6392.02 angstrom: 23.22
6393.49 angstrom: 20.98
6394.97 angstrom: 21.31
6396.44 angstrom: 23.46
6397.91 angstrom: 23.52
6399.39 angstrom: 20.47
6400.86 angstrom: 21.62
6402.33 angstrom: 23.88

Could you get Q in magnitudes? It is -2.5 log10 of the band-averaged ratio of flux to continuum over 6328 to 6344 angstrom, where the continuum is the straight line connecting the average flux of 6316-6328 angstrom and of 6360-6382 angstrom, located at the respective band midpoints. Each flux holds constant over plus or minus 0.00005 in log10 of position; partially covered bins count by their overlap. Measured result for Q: 0.00 mag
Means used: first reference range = 23.2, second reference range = 23.2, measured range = 23.1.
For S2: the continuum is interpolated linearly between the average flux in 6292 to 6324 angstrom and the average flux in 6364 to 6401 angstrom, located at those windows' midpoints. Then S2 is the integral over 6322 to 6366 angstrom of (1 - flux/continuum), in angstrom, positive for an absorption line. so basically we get -0.9 angstrom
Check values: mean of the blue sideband 23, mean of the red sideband 22.9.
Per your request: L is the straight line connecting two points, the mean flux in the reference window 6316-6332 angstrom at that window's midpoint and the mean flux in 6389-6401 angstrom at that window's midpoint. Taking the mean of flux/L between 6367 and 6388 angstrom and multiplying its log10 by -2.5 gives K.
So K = -0.04 mag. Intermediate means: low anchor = 23.2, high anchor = 22.2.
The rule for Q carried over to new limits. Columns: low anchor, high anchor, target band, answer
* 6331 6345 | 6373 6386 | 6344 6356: -0.03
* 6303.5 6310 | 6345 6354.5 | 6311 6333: 0.02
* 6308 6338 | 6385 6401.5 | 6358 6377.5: -0.03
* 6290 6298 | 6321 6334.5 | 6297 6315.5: 0.00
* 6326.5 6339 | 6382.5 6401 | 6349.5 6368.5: -0.02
